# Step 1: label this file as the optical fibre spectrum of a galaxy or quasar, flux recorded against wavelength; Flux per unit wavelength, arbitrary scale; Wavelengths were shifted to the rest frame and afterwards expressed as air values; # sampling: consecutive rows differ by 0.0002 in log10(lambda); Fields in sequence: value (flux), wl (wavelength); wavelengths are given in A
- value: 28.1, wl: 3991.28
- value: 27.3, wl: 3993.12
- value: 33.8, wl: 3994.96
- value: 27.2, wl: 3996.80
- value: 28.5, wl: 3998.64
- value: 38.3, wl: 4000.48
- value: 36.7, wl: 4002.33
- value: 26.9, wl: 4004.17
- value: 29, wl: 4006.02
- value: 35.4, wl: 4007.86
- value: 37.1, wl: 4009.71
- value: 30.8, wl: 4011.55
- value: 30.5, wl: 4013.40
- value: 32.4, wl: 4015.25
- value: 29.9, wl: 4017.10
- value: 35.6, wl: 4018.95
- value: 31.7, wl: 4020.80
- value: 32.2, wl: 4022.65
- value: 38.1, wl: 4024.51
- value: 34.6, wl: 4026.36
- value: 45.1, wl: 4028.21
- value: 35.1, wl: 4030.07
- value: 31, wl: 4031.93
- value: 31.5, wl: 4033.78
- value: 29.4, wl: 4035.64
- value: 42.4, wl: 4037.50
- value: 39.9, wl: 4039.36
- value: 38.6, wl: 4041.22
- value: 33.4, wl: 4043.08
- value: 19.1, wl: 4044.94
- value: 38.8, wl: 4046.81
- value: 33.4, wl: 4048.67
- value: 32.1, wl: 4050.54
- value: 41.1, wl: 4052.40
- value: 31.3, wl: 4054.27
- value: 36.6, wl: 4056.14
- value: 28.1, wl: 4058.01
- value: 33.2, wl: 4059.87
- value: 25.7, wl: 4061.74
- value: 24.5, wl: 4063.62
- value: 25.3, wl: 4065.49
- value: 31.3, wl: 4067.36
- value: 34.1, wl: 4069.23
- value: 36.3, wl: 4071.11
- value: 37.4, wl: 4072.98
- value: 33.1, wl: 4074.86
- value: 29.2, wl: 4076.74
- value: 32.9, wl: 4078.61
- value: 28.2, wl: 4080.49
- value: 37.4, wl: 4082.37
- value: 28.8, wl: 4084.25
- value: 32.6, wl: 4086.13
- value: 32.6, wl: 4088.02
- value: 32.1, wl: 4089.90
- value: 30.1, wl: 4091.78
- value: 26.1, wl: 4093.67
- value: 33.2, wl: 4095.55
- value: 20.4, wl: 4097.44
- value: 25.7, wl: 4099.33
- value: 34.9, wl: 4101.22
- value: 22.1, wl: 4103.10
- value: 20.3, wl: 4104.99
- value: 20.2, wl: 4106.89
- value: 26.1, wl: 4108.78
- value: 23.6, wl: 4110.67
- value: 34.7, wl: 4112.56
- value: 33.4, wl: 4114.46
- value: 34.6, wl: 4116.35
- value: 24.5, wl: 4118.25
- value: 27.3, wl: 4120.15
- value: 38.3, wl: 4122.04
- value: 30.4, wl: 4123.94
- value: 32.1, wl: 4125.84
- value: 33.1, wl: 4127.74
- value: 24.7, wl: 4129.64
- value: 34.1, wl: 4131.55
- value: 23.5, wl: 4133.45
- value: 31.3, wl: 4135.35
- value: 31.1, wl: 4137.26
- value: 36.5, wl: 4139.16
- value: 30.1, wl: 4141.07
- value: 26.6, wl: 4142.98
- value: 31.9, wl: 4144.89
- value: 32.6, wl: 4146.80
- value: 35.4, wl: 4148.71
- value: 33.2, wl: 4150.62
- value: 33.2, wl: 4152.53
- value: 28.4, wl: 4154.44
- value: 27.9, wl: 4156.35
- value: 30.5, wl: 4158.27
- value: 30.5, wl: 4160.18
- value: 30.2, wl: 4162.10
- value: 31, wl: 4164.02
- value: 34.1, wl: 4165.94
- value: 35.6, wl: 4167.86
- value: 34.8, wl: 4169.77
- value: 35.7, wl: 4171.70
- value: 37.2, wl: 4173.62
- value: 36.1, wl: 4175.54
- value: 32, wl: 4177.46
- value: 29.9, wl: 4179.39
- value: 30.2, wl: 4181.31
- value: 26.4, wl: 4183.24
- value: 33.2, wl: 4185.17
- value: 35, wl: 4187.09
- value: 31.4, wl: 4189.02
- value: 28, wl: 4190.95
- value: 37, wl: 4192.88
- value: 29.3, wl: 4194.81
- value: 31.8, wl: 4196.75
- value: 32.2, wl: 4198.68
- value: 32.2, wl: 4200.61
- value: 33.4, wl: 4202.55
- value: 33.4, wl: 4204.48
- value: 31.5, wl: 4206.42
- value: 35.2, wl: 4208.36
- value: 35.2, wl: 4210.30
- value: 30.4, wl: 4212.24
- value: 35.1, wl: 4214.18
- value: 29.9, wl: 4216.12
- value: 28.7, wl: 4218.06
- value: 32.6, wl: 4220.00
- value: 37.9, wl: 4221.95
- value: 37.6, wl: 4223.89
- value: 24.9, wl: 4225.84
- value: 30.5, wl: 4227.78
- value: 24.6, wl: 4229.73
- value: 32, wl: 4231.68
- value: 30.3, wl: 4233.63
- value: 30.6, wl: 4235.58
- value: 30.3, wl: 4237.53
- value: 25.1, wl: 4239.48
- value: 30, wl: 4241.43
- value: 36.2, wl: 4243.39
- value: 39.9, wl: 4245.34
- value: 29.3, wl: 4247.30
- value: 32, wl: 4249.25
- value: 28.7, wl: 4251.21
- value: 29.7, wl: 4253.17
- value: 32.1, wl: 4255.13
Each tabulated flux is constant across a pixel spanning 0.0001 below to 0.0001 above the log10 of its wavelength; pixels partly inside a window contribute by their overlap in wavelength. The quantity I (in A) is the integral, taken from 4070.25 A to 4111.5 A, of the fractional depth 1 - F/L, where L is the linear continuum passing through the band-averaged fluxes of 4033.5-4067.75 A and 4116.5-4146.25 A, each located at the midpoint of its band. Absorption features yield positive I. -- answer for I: 3.0 A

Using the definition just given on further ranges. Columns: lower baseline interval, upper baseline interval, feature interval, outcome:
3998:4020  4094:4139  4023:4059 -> -3.62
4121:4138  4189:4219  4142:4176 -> -1.08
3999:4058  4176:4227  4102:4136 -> 4.55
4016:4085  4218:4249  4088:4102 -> 1.55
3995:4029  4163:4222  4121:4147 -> 1.42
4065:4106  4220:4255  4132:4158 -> -0.29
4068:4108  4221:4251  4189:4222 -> -1.44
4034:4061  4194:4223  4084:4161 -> 8.31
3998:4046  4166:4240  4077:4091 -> 0.50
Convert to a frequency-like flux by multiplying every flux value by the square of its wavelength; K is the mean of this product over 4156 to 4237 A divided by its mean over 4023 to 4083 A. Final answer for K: 1.0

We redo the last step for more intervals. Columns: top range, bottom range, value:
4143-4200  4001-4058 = 1.02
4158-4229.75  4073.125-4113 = 1.18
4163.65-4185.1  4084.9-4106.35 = 1.23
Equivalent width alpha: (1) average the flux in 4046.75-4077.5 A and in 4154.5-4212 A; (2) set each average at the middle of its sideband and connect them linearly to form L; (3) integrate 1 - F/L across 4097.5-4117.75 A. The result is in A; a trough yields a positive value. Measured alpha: 3.21 A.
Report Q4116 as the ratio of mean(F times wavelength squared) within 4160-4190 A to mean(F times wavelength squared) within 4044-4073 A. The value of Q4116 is 1.1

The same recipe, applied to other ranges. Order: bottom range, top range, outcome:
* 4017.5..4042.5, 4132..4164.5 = 0.92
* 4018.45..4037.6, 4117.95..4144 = 0.92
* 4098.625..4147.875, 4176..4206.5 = 1.12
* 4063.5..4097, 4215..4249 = 1.07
